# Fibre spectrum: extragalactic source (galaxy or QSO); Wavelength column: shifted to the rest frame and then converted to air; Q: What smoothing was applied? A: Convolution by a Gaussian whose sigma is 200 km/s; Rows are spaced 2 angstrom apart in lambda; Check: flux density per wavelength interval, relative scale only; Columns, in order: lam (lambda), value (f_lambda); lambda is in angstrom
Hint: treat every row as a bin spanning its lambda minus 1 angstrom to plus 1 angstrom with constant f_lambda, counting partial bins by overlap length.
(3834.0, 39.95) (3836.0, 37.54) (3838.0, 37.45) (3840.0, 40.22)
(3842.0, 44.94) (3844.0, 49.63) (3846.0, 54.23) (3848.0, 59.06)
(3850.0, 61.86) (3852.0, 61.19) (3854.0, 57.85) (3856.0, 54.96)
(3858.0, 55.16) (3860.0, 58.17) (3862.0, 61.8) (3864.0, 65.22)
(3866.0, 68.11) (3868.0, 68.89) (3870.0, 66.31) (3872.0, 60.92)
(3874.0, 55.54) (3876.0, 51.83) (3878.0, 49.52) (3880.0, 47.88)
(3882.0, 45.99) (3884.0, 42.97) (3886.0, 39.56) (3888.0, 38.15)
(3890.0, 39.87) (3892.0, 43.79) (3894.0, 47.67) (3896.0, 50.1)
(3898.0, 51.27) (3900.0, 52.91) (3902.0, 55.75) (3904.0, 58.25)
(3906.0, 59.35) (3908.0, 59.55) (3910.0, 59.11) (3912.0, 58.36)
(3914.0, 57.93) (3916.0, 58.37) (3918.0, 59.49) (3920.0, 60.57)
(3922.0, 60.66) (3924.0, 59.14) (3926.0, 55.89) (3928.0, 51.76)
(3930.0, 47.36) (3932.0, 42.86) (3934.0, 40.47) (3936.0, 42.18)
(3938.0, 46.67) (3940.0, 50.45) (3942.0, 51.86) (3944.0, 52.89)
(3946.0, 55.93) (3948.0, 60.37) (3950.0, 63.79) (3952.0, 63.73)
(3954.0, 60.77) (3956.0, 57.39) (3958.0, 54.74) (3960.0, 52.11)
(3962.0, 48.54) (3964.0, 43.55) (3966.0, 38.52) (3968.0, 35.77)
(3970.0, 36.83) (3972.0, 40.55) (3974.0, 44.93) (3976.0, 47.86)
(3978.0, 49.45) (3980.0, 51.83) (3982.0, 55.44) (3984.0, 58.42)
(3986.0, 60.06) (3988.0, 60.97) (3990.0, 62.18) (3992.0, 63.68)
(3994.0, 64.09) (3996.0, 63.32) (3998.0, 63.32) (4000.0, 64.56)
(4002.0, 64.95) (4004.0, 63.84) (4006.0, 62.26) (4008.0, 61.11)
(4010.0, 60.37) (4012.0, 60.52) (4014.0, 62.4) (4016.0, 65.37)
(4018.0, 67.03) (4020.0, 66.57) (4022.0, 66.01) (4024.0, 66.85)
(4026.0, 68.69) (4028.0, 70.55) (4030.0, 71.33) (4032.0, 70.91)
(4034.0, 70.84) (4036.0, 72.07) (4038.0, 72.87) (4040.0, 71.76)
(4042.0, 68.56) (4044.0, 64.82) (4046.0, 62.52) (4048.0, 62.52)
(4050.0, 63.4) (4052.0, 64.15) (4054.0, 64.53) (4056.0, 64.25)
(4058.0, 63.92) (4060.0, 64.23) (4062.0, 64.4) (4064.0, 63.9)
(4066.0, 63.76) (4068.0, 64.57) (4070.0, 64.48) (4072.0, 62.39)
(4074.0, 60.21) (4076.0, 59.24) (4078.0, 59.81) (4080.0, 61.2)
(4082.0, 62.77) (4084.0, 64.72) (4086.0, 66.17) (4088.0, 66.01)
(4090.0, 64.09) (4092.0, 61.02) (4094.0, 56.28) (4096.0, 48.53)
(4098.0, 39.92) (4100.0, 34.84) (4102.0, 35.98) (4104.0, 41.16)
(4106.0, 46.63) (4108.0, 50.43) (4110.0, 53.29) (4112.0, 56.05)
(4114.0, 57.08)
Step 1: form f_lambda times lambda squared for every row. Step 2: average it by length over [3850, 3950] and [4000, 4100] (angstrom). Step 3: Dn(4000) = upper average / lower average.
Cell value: 1.3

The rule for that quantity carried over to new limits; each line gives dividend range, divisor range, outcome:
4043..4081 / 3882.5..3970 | 1.31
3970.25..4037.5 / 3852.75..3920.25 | 1.20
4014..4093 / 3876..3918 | 1.38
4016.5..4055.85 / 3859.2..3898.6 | 1.39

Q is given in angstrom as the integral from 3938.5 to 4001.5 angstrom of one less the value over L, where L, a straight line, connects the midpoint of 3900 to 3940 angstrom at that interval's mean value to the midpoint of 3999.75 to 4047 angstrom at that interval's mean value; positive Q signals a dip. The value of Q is 6.4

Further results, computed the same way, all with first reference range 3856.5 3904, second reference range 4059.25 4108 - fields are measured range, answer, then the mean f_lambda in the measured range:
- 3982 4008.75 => -3.3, 62.3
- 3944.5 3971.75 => 1.6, 51.4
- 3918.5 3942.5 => 1.4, 51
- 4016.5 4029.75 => -2.8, 67.7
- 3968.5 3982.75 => 2.3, 46.2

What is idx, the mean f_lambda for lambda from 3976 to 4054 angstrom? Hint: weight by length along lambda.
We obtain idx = 64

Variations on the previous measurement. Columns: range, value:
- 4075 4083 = 60.8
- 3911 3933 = 55.7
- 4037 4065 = 65.4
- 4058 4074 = 63.7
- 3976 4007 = 60.1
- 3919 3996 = 52.6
